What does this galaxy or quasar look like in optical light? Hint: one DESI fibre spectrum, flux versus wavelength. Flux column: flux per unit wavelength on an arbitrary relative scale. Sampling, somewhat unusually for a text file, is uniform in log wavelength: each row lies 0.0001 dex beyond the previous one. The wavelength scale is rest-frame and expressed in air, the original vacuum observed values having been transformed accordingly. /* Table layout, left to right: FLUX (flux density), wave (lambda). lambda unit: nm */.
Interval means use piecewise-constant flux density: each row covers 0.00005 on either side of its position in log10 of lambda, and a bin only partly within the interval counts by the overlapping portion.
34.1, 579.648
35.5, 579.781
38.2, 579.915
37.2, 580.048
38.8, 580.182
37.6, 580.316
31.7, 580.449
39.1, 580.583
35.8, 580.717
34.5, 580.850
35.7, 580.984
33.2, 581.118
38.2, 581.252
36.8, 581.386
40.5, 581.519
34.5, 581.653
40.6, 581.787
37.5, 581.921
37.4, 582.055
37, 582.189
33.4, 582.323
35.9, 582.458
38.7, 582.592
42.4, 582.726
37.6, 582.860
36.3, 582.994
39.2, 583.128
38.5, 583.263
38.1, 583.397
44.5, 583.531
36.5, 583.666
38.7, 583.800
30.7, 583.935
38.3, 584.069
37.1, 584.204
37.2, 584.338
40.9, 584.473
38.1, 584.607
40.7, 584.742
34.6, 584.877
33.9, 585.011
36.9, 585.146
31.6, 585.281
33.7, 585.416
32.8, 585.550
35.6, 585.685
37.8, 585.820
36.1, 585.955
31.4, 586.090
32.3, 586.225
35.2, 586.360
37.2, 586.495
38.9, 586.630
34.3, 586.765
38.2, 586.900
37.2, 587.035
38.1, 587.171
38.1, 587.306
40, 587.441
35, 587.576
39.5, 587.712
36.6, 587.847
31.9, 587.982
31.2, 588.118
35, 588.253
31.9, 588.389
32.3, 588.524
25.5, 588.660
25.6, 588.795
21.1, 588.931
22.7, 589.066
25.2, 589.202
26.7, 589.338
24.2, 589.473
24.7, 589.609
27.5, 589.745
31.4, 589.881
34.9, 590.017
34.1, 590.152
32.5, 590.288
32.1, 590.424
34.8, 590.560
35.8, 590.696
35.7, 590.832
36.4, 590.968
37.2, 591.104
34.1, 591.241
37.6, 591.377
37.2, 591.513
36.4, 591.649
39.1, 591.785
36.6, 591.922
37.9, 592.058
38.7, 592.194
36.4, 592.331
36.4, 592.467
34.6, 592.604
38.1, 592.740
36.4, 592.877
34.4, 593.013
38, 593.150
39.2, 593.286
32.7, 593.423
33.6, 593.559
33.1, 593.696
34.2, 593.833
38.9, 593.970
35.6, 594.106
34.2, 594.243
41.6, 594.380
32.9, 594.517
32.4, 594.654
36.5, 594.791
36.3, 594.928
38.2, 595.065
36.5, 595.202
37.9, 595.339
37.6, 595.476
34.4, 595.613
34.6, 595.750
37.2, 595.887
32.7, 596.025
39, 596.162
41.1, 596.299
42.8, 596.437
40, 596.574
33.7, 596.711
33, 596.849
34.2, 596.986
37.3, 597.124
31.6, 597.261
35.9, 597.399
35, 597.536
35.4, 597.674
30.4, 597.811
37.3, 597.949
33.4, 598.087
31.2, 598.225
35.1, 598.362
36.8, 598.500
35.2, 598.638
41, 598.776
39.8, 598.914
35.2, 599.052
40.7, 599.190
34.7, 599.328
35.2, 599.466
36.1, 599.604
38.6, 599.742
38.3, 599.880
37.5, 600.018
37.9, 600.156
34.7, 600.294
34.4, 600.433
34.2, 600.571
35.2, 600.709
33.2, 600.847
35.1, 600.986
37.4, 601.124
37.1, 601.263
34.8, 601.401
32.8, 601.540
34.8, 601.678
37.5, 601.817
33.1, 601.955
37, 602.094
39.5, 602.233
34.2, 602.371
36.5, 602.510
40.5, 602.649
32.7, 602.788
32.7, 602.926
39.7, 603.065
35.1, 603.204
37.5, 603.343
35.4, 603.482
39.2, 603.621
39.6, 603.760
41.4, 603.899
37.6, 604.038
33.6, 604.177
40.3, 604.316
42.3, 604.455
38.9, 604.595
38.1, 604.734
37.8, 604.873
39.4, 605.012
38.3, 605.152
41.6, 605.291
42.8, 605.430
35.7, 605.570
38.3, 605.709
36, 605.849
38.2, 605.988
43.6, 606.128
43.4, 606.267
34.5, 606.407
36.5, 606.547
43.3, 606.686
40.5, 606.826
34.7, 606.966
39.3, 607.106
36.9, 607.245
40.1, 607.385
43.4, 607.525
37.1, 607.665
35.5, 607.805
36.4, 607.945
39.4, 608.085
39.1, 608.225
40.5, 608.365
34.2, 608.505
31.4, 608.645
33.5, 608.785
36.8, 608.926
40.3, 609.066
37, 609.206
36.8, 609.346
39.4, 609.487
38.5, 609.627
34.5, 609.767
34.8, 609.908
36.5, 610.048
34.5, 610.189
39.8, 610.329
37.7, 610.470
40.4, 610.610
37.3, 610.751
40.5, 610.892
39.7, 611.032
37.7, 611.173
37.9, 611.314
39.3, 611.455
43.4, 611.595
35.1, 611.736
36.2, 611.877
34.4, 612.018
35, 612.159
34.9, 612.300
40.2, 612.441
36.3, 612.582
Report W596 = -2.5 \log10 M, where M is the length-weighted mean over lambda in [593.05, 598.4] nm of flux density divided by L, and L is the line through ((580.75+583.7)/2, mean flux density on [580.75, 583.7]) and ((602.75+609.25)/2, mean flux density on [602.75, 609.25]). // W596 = 0.06 mag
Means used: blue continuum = 37.6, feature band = 35.8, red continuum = 38.1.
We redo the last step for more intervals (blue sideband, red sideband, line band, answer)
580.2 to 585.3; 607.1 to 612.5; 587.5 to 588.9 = 0.158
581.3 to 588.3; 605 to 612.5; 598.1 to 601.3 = 0.038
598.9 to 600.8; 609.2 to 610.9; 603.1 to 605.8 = -0.048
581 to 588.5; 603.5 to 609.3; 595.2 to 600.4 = 0.042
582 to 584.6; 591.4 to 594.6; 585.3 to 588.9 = 0.084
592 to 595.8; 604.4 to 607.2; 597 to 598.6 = 0.079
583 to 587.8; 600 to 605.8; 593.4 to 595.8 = 0.036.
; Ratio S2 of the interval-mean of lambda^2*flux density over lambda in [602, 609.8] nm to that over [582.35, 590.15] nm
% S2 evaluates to 1.18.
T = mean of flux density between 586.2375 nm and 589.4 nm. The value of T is 32.9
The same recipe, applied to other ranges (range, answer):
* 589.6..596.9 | 35.8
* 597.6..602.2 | 35.8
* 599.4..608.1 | 37.5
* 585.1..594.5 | 34.2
